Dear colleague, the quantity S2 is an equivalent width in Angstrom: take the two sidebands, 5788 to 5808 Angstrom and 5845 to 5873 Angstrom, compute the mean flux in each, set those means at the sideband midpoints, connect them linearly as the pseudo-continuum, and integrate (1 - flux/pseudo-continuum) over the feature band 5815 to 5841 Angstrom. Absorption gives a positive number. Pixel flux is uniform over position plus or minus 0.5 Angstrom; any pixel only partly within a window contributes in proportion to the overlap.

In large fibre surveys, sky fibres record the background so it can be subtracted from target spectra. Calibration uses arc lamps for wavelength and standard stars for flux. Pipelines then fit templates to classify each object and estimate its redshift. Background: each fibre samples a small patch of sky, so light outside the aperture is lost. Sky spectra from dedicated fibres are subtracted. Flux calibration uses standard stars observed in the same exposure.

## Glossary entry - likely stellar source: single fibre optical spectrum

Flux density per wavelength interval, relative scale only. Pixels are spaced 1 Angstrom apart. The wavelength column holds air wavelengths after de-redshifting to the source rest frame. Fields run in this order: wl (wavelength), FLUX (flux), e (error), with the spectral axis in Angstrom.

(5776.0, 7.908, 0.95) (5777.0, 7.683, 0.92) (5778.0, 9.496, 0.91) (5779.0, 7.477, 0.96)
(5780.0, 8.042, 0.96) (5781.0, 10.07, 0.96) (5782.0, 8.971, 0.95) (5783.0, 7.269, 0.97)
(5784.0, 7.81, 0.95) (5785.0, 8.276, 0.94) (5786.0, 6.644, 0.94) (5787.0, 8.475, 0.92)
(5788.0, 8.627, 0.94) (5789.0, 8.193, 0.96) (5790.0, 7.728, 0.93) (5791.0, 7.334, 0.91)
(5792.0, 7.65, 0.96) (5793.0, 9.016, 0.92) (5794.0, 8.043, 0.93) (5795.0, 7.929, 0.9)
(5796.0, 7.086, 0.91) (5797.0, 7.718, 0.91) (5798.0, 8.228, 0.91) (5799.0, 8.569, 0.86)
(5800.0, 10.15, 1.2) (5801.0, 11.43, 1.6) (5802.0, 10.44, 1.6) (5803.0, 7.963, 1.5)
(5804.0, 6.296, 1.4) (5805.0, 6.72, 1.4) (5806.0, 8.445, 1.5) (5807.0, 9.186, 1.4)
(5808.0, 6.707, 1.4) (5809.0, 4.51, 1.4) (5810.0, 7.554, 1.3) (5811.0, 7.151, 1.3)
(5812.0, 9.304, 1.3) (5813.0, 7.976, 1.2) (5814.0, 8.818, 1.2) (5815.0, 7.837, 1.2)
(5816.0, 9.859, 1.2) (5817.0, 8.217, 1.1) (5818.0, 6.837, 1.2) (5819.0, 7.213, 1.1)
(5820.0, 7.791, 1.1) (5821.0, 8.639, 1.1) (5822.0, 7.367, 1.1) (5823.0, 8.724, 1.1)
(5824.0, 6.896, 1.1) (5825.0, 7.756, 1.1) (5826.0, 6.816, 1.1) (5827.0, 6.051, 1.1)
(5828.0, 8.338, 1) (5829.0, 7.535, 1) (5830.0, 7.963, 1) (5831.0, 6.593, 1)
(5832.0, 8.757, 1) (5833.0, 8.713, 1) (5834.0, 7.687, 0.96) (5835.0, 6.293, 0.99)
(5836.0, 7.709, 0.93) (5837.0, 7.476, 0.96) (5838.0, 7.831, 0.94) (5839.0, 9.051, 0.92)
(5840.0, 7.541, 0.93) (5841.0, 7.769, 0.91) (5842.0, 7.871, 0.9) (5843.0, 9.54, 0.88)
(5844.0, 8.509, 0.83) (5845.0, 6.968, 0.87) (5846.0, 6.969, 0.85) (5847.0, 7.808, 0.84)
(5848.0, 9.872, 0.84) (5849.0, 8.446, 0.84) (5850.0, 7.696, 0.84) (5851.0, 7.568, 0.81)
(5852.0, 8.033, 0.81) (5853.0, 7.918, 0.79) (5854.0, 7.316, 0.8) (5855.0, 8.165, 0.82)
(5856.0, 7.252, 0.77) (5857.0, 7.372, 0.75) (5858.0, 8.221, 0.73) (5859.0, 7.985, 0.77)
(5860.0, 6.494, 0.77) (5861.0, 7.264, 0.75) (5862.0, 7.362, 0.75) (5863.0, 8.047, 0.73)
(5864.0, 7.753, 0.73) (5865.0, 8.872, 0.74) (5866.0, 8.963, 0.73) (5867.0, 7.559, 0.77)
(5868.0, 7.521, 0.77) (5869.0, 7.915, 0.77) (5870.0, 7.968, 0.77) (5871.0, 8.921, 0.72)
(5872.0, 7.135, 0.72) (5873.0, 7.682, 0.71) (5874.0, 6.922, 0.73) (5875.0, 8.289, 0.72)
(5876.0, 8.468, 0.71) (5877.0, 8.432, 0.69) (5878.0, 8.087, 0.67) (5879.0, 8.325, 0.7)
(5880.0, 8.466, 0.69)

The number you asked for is 1.0 Angstrom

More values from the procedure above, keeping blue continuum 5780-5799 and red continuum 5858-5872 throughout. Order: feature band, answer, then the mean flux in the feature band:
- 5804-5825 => 0.7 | 7.75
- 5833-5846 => 0.1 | 7.85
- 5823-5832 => 0.6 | 7.41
